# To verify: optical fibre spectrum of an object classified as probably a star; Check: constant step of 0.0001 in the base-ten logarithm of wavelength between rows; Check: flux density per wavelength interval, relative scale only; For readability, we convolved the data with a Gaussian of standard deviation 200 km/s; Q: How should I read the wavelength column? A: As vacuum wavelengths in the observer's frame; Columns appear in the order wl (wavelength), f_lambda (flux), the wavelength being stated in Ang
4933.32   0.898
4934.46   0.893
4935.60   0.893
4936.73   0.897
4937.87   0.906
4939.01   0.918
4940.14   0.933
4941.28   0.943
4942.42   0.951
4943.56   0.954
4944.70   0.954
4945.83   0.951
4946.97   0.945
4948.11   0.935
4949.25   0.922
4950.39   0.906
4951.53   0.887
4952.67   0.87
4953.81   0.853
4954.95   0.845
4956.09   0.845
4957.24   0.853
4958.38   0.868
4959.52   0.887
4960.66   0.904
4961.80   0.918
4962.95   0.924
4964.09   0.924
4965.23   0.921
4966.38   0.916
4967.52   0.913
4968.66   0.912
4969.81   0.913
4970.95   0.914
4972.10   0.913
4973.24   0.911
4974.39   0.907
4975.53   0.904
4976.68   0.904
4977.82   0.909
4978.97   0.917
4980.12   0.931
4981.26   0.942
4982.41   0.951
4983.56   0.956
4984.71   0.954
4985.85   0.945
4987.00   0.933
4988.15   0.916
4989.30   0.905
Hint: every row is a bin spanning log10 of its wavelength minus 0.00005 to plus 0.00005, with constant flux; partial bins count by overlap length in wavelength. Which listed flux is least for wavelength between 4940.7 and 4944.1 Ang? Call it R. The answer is 0.943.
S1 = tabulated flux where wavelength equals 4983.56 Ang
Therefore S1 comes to 0.956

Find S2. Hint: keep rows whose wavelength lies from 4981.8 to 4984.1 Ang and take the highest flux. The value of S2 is 0.956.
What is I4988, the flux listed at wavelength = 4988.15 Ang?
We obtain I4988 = 0.916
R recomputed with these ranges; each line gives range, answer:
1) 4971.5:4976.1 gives 0.904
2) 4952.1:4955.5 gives 0.845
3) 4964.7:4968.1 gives 0.913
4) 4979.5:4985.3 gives 0.931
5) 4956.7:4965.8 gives 0.853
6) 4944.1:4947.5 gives 0.945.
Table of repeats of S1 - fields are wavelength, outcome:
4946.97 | 0.945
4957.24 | 0.853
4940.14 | 0.933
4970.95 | 0.914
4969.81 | 0.913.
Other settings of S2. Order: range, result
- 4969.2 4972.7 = 0.914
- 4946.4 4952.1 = 0.945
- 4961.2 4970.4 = 0.924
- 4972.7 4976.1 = 0.911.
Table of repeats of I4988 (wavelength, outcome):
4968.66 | 0.912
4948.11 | 0.935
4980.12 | 0.931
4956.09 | 0.845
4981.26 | 0.942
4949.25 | 0.922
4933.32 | 0.898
